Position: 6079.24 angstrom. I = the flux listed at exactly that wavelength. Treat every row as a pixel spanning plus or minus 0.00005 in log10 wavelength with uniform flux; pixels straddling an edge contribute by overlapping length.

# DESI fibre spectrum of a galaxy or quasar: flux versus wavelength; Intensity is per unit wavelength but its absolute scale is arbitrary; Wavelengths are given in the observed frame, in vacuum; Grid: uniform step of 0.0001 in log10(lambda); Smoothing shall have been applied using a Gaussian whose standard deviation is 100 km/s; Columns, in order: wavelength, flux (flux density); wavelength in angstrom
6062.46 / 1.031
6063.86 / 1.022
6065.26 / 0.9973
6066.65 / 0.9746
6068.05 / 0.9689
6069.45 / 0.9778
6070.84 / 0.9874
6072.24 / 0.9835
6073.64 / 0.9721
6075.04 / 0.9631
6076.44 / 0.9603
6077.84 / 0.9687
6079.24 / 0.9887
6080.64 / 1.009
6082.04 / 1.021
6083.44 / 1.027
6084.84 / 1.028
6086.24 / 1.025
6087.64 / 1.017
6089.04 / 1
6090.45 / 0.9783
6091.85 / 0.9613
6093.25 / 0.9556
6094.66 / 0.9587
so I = 0.9887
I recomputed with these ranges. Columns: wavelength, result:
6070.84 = 0.9874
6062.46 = 1.031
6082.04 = 1.021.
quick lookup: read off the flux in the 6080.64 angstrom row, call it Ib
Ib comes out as 1.009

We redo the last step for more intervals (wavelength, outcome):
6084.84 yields 1.028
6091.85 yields 0.9613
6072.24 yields 0.9835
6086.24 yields 1.025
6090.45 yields 0.9783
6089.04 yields 1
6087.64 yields 1.017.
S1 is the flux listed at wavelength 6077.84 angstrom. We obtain 0.9687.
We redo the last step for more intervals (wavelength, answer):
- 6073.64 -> 0.9721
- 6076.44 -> 0.9603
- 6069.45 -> 0.9778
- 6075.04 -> 0.9631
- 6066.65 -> 0.9746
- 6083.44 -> 1.027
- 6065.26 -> 0.9973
